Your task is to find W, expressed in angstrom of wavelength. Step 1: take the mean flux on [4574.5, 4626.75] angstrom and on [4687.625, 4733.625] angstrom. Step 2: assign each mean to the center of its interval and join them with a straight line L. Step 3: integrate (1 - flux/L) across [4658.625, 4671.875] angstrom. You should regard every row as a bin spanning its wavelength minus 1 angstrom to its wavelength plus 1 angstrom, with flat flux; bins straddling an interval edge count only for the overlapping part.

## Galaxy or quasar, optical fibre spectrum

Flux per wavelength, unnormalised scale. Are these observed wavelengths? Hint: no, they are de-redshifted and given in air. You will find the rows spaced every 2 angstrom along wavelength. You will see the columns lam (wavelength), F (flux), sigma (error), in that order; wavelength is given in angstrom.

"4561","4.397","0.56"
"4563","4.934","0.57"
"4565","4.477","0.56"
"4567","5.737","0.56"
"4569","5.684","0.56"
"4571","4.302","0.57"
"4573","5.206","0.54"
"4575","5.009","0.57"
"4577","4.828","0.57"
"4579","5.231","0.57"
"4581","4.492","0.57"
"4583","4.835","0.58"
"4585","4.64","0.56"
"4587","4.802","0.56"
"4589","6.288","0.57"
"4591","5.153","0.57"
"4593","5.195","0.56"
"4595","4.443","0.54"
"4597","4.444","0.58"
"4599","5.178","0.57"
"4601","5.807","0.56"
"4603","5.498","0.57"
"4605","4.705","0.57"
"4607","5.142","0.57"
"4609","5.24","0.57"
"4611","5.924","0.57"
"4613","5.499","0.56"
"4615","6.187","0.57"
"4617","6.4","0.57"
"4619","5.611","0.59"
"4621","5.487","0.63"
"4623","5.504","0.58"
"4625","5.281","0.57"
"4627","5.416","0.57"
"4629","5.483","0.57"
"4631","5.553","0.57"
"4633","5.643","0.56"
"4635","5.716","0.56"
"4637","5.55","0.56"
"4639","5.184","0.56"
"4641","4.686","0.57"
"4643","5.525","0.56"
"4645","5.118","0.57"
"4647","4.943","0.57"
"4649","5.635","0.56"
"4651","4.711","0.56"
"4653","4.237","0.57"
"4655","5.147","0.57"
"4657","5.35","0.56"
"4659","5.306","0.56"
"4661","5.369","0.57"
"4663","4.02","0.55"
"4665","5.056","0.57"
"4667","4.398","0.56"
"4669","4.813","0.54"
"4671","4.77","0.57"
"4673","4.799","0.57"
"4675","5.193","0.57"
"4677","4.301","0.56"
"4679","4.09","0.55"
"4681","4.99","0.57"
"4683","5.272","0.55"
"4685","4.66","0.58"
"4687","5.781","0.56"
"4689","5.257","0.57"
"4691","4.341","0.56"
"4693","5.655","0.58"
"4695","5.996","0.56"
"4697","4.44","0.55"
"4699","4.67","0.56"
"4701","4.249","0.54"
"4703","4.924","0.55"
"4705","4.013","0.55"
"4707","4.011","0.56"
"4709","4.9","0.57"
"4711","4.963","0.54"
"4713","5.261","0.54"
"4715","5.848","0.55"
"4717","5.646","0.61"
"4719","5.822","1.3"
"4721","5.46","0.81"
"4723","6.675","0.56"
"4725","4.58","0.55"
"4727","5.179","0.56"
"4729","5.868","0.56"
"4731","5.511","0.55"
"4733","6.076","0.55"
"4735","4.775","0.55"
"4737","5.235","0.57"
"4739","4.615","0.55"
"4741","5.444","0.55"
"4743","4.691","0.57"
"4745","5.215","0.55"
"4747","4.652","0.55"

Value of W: 1.1 angstrom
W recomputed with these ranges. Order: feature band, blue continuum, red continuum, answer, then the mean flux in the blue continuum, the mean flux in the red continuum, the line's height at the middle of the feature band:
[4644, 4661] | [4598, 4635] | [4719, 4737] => 1.4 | 5.54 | 5.52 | 5.53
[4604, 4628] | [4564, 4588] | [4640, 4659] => -2.6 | 4.94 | 5.05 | 5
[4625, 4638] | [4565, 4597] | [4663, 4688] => -1.7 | 5.02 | 4.81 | 4.91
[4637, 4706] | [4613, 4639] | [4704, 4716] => 3.7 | 5.63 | 4.83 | 5.2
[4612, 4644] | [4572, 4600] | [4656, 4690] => -3.9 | 4.98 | 4.91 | 4.95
